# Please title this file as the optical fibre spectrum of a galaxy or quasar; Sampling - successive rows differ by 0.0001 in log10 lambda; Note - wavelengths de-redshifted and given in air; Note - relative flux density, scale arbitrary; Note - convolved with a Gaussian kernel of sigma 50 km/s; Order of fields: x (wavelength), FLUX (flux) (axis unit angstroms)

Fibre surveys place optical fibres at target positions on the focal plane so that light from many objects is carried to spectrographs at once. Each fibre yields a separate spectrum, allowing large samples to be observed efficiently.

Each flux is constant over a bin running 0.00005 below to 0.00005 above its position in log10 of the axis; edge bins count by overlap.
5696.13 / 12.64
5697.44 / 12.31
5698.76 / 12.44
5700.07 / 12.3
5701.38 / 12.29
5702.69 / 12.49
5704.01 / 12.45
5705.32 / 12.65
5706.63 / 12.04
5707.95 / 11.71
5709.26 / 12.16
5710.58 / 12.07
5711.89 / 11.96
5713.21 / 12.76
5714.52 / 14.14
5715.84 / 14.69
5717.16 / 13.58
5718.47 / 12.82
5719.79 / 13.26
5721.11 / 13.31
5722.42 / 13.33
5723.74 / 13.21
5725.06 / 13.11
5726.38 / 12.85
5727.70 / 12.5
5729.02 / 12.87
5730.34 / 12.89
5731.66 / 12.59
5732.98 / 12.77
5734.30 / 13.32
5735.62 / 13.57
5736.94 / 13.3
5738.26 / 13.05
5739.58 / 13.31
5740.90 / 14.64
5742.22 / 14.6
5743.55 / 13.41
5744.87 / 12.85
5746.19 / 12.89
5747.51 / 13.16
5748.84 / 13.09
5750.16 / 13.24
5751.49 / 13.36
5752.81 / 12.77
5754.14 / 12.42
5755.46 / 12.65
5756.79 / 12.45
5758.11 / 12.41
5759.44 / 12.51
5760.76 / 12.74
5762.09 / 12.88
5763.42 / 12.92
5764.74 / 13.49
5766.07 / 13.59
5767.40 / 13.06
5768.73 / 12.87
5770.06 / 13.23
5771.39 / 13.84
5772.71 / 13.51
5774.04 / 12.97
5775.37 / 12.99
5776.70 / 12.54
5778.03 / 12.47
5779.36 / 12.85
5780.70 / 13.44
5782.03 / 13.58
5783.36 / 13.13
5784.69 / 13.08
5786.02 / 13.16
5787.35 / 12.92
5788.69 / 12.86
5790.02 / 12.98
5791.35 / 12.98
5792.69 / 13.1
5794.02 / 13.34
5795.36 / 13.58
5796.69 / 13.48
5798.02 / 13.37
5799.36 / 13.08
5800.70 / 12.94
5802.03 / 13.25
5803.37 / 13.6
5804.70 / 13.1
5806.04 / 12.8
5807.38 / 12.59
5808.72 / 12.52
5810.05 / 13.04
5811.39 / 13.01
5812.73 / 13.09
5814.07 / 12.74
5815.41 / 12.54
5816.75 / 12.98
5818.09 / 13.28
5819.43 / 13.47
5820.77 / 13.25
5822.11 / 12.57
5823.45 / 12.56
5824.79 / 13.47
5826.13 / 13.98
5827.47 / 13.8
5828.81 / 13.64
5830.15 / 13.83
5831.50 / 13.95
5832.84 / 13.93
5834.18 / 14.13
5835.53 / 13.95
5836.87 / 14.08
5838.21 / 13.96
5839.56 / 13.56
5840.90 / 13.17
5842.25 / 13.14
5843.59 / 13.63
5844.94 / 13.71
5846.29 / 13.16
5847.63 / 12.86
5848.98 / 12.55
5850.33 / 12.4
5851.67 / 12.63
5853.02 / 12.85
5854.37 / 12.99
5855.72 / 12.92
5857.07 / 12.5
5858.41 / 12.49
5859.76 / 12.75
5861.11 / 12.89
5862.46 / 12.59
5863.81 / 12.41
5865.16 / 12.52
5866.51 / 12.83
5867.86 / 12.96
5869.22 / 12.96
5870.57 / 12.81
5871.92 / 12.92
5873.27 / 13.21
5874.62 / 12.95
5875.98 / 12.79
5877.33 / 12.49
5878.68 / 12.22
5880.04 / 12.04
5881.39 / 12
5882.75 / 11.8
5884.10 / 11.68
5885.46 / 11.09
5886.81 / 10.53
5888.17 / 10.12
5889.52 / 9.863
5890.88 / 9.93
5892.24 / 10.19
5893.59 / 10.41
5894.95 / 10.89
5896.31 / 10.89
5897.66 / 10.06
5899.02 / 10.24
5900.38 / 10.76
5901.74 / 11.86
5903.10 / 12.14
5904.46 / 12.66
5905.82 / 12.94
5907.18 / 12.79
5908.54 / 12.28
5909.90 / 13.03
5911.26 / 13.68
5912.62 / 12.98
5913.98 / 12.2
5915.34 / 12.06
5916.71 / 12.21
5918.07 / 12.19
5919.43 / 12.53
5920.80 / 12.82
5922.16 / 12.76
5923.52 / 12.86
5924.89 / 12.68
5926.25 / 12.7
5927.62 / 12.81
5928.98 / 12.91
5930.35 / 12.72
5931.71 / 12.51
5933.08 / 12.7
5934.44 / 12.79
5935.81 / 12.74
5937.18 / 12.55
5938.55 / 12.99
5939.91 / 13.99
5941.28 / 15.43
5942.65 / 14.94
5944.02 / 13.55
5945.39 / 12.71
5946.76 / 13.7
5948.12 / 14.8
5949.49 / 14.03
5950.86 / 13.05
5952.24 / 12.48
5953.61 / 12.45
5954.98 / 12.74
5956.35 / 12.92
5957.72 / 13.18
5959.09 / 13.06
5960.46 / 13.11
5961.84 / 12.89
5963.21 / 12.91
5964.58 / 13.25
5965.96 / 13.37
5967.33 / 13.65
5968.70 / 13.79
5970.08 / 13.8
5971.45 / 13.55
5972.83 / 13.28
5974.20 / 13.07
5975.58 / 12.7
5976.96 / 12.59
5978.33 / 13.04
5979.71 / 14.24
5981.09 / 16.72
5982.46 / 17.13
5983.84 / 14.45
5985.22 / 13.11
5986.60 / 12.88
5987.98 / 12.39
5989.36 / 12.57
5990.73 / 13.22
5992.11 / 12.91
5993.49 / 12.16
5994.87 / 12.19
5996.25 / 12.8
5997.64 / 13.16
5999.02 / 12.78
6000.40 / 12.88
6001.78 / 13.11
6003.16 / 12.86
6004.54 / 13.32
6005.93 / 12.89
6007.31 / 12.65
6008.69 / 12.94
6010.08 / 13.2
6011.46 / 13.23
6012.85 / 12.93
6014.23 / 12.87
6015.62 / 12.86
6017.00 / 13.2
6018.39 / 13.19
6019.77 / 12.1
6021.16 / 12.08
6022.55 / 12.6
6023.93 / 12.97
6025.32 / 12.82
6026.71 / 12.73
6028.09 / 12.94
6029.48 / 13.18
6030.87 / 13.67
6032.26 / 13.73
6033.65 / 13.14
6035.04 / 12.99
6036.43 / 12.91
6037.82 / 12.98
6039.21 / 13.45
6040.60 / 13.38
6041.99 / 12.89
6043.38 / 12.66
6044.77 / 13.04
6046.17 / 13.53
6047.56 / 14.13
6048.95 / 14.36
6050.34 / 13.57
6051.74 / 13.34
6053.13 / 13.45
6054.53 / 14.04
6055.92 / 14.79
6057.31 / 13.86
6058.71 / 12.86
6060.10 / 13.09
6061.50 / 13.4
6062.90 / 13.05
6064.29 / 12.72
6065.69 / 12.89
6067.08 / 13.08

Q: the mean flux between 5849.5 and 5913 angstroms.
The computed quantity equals 12.1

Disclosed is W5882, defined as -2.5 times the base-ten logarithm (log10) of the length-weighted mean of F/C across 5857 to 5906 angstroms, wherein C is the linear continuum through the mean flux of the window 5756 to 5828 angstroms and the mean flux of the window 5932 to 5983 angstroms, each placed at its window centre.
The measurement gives 0.13 mag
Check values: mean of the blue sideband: 13.1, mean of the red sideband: 13.5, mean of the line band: 11.8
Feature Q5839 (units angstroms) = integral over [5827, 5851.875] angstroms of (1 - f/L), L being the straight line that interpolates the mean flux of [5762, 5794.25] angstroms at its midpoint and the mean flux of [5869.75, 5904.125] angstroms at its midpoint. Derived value -2.68 angstroms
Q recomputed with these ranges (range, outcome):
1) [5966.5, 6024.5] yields 13.2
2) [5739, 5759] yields 13.1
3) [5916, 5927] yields 12.6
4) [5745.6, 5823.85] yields 13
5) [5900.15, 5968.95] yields 13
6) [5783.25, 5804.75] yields 13.2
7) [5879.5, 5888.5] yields 11.4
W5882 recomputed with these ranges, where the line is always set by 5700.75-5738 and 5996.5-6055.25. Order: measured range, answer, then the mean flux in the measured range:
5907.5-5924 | 0.033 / 12.6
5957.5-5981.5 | -0.029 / 13.4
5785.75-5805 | -0.020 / 13.2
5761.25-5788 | -0.017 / 13.1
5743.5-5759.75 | 0.005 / 12.9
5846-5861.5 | 0.020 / 12.7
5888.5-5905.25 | 0.200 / 10.8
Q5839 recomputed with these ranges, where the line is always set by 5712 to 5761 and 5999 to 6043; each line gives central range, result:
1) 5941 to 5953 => -0.7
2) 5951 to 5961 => 0.1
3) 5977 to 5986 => -1.1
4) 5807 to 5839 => -0.7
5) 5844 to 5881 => 0.9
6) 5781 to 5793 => 0.0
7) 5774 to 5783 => 0.1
